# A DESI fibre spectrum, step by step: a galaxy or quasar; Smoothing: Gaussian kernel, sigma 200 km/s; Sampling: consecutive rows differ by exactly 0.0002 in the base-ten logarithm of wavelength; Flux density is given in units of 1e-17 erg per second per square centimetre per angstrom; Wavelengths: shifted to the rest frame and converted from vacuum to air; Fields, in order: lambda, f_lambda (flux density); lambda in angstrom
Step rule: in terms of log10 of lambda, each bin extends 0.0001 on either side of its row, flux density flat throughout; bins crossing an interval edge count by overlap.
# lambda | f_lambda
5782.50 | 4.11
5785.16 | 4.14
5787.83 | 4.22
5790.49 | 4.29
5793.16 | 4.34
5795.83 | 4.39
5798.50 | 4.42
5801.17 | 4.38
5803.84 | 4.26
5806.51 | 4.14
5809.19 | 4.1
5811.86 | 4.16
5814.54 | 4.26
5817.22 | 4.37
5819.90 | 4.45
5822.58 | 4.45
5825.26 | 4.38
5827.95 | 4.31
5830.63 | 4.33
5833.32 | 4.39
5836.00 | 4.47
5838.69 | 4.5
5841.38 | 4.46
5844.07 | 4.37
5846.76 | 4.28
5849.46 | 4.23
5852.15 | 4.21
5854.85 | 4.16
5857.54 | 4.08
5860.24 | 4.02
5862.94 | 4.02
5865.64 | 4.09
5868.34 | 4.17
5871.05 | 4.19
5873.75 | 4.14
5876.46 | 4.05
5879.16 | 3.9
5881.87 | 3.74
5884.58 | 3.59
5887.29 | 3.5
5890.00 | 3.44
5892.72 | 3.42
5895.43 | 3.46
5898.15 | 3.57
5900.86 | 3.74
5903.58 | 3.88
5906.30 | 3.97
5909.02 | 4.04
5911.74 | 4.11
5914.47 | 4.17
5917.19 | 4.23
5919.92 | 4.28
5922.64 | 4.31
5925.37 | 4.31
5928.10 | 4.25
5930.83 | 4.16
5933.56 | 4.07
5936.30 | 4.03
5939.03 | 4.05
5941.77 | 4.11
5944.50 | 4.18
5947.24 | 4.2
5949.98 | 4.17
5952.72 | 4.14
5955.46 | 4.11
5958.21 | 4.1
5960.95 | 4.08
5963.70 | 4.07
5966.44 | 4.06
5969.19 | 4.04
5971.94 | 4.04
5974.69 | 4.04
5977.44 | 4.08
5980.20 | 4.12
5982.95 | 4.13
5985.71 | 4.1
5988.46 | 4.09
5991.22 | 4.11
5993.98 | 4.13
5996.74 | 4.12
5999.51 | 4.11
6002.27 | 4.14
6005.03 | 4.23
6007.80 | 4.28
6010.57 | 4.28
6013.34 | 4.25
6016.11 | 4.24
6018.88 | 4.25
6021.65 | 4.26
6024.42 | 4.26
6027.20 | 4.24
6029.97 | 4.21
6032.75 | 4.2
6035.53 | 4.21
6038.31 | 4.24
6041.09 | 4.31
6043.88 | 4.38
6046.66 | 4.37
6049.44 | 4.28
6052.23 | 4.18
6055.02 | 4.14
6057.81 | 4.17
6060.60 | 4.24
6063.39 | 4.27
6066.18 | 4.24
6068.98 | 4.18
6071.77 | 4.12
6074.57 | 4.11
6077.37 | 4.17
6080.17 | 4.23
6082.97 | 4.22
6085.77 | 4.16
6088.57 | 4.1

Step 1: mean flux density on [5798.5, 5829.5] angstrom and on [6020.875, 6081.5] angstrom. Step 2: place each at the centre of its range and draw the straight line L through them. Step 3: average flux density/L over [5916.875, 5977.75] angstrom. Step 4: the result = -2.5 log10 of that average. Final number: 0.03 mag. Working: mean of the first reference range 4.3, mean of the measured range 4.13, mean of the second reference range 4.23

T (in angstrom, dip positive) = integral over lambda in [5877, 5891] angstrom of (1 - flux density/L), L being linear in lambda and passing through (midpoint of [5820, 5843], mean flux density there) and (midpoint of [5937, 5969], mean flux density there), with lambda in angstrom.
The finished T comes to 2.0 angstrom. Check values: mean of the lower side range 4.41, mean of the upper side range 4.11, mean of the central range 3.66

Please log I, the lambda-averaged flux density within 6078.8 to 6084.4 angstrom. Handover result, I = 4.23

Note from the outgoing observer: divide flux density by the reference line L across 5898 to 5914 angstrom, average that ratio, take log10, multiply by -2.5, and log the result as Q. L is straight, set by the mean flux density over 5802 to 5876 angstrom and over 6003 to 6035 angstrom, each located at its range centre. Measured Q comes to 0.09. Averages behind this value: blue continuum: 4.26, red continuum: 4.24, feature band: 3.92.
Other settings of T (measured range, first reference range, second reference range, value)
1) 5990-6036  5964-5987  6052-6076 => -0.96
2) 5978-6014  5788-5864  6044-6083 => 0.67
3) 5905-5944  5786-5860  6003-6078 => 1.11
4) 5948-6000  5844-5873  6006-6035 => 1.50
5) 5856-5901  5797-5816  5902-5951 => 3.75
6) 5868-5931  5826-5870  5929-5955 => 3.74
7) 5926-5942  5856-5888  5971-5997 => -0.32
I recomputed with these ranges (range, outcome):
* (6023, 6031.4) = 4.24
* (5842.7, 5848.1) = 4.33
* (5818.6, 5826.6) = 4.43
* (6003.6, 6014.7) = 4.26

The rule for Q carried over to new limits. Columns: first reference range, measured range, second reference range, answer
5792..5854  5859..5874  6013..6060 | 0.054 mag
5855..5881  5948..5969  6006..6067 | 0.017 mag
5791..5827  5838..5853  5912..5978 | -0.018 mag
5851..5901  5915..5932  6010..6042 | -0.070 mag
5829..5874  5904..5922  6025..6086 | 0.029 mag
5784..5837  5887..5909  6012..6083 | 0.172 mag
